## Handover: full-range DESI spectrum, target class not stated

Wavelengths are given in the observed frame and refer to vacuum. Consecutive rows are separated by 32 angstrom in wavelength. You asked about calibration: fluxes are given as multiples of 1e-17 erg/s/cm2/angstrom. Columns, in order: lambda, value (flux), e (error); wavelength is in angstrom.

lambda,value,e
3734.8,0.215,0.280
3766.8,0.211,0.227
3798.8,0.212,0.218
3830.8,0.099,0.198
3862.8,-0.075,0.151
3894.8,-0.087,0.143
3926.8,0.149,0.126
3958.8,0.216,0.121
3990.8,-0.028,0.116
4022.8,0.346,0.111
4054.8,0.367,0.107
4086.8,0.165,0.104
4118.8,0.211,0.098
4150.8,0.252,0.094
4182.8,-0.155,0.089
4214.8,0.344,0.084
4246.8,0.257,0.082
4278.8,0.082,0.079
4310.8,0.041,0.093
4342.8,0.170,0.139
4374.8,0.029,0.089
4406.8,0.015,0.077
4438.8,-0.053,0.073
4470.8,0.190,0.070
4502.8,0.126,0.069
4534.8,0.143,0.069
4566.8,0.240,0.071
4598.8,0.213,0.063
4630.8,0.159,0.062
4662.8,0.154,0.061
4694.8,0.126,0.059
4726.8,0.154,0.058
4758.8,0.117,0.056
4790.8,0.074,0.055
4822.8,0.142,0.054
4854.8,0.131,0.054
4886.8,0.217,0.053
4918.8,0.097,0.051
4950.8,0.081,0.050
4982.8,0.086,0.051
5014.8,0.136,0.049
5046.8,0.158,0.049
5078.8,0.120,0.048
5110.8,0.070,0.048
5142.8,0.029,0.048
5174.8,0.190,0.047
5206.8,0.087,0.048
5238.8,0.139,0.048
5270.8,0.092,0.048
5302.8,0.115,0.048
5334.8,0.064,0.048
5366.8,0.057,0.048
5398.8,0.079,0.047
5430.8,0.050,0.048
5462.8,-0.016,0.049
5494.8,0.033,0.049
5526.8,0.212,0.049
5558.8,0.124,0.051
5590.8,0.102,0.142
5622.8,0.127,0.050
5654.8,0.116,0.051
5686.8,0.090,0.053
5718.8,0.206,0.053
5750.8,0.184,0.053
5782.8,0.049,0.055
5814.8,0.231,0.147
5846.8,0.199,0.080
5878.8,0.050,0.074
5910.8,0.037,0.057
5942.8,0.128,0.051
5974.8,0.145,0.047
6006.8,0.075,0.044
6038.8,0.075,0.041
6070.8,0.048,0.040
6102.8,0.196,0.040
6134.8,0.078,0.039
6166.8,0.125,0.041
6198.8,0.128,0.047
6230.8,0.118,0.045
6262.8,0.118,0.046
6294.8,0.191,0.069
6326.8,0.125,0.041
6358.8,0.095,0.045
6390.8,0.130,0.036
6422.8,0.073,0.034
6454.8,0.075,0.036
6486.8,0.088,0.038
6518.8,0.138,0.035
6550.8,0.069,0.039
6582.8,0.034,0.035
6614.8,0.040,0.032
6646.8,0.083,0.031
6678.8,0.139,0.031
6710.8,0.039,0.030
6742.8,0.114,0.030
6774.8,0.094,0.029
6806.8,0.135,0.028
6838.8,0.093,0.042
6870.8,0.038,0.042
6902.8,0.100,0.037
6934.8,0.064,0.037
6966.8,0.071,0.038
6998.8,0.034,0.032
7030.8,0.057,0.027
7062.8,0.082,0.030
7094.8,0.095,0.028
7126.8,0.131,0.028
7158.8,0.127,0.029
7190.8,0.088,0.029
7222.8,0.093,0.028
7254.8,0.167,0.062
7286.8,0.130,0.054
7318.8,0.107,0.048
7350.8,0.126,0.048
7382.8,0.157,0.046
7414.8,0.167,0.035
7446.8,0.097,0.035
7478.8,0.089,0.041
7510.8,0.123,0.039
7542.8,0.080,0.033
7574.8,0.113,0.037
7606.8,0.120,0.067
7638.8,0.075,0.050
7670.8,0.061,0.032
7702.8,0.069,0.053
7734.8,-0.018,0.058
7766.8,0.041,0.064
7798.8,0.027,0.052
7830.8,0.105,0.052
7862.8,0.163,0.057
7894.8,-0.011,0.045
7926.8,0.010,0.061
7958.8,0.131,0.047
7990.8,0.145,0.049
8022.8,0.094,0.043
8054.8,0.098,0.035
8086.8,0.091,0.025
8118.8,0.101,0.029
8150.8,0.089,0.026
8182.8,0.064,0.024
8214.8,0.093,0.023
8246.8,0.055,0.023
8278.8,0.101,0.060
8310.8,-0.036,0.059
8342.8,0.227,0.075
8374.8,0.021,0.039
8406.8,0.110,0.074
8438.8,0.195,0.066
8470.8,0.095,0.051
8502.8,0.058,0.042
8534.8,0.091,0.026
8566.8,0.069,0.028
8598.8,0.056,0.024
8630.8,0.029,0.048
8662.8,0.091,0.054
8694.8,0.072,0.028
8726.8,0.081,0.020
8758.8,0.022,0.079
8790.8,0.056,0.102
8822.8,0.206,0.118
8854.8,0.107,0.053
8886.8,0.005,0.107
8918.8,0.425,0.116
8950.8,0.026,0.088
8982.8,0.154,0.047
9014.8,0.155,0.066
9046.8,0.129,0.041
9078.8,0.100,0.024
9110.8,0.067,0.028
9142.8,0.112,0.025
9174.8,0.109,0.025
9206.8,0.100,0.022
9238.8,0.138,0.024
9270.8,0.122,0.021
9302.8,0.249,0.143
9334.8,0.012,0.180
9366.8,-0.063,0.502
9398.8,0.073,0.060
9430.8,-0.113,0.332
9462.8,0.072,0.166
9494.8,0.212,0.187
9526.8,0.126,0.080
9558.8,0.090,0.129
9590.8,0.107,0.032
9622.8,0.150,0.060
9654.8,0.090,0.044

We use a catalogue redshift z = 1.395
